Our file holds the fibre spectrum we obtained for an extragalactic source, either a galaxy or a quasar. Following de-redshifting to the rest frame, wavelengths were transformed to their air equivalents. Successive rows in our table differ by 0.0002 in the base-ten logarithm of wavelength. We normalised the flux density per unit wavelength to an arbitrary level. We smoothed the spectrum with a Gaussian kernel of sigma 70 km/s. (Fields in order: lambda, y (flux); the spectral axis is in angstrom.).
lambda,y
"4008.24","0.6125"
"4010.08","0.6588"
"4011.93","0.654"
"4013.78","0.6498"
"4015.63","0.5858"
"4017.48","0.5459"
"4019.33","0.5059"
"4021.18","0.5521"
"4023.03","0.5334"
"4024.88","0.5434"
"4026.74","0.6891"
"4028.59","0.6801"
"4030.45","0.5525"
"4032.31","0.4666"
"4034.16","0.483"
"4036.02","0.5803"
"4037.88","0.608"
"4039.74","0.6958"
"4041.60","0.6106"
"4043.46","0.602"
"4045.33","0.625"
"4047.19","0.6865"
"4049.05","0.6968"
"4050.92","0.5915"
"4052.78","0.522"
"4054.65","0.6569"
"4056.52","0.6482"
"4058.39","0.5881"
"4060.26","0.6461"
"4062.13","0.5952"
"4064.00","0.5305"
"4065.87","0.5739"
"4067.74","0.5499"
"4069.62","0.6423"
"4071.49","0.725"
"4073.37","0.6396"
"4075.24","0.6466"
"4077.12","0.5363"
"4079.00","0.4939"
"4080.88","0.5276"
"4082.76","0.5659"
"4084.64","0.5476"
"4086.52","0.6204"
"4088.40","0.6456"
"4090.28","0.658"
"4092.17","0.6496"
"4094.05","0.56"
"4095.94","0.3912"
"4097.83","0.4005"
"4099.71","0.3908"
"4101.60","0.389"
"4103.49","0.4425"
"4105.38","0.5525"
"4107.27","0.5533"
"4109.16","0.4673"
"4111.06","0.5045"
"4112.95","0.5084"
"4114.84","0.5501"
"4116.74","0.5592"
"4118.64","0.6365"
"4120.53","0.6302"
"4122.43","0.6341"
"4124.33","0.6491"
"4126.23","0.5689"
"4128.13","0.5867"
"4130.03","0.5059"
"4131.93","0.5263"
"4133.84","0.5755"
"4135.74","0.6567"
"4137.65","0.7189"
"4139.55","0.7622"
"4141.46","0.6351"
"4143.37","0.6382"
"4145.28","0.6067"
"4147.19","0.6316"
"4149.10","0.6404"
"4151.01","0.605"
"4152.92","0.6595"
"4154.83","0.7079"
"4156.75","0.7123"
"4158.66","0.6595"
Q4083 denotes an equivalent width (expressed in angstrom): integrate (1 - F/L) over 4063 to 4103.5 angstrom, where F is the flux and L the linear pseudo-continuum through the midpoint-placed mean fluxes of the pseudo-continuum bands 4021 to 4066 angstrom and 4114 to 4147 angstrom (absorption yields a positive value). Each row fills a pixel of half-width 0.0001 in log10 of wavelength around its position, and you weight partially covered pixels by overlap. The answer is 3.51 angstrom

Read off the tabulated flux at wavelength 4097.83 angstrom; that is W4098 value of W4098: 0.4005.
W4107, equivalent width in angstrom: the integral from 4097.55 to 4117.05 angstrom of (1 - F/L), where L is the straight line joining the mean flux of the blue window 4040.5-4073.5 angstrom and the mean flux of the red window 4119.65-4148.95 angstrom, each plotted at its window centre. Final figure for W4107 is 4.3 angstrom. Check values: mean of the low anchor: 0.618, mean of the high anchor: 0.622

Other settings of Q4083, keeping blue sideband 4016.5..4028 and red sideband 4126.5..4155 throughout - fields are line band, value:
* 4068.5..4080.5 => -0.3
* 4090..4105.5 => 3.1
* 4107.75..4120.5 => 1.4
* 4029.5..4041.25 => 0.1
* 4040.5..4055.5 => -1.2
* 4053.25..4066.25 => -0.4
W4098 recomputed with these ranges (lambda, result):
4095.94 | 0.3912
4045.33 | 0.625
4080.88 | 0.5276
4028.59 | 0.6801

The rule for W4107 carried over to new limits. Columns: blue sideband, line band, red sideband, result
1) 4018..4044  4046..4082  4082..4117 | -3.5 angstrom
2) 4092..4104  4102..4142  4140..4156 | -2.6 angstrom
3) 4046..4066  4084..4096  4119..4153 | 0.4 angstrom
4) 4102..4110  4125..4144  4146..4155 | -0.8 angstrom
